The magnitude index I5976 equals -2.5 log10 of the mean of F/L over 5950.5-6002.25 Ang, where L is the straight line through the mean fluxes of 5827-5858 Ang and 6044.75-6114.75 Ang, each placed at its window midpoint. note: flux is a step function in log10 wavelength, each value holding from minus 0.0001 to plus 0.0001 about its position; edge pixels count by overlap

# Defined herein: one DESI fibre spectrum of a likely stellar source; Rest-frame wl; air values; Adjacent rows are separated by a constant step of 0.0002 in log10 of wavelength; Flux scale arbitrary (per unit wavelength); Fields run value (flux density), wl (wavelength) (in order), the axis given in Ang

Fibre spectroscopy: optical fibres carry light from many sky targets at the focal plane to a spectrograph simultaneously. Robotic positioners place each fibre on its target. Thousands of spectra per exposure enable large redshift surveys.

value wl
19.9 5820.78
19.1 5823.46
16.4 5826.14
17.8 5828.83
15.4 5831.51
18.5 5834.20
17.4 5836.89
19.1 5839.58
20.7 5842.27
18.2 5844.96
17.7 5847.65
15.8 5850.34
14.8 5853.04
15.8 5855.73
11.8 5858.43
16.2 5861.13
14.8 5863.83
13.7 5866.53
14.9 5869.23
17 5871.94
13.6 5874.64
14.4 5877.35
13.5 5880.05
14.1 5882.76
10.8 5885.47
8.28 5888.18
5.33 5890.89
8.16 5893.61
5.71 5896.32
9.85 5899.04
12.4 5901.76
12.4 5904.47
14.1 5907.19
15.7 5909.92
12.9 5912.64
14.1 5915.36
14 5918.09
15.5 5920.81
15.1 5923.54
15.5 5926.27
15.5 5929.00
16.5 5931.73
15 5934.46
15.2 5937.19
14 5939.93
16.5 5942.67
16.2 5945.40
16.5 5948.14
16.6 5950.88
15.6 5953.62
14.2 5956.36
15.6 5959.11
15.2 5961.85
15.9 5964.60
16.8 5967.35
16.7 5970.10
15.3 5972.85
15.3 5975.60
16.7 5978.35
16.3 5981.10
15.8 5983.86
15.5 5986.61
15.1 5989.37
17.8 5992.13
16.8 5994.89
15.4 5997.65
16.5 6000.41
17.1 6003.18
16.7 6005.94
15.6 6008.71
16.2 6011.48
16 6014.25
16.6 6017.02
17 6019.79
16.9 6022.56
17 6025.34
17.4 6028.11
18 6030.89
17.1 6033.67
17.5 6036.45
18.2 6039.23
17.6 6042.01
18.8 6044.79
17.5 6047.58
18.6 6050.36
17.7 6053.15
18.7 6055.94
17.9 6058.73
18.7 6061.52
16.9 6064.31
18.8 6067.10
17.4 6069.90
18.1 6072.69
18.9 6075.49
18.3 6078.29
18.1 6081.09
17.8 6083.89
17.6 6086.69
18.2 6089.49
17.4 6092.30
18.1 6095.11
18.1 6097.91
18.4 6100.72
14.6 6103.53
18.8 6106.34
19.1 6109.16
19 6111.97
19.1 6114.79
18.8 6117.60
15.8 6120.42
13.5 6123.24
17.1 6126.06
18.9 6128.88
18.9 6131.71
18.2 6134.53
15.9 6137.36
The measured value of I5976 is 0.11 mag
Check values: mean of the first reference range 17.2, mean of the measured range 16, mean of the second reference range 18.1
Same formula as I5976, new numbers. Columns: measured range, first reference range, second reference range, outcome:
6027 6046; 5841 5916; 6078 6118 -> -0.06 mag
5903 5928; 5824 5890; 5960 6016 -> 0.10 mag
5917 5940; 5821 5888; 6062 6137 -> 0.08 mag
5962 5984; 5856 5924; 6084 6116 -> -0.09 mag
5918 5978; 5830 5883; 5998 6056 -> 0.07 mag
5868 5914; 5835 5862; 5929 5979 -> 0.34 mag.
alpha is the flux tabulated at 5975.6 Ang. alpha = 15.3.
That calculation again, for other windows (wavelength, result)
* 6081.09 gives 18.1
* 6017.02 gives 16.6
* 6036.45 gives 17.5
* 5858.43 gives 11.8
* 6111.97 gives 19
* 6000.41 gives 16.5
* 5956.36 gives 14.2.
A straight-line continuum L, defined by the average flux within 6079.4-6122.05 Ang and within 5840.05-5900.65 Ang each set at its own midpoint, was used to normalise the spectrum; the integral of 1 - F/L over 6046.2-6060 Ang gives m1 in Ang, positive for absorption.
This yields -0.9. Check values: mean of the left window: 13.5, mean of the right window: 17.9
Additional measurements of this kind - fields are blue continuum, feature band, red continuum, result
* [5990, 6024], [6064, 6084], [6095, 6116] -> -0.56 Ang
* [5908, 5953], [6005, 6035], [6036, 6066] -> 0.97 Ang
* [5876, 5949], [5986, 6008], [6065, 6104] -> -1.20 Ang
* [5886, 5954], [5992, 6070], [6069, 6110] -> -4.55 Ang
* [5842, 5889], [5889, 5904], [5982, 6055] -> 6.57 Ang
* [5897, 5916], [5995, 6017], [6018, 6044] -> 0.29 Ang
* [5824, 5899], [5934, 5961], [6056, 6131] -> 0.21 Ang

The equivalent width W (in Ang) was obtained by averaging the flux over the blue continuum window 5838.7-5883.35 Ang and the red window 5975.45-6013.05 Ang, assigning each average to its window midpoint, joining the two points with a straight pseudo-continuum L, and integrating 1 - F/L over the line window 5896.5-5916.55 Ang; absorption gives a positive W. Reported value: 4.08 Ang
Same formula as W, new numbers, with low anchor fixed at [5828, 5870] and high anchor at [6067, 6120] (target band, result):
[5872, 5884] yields 1.7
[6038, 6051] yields -0.3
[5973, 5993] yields 1.6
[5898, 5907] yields 2.6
